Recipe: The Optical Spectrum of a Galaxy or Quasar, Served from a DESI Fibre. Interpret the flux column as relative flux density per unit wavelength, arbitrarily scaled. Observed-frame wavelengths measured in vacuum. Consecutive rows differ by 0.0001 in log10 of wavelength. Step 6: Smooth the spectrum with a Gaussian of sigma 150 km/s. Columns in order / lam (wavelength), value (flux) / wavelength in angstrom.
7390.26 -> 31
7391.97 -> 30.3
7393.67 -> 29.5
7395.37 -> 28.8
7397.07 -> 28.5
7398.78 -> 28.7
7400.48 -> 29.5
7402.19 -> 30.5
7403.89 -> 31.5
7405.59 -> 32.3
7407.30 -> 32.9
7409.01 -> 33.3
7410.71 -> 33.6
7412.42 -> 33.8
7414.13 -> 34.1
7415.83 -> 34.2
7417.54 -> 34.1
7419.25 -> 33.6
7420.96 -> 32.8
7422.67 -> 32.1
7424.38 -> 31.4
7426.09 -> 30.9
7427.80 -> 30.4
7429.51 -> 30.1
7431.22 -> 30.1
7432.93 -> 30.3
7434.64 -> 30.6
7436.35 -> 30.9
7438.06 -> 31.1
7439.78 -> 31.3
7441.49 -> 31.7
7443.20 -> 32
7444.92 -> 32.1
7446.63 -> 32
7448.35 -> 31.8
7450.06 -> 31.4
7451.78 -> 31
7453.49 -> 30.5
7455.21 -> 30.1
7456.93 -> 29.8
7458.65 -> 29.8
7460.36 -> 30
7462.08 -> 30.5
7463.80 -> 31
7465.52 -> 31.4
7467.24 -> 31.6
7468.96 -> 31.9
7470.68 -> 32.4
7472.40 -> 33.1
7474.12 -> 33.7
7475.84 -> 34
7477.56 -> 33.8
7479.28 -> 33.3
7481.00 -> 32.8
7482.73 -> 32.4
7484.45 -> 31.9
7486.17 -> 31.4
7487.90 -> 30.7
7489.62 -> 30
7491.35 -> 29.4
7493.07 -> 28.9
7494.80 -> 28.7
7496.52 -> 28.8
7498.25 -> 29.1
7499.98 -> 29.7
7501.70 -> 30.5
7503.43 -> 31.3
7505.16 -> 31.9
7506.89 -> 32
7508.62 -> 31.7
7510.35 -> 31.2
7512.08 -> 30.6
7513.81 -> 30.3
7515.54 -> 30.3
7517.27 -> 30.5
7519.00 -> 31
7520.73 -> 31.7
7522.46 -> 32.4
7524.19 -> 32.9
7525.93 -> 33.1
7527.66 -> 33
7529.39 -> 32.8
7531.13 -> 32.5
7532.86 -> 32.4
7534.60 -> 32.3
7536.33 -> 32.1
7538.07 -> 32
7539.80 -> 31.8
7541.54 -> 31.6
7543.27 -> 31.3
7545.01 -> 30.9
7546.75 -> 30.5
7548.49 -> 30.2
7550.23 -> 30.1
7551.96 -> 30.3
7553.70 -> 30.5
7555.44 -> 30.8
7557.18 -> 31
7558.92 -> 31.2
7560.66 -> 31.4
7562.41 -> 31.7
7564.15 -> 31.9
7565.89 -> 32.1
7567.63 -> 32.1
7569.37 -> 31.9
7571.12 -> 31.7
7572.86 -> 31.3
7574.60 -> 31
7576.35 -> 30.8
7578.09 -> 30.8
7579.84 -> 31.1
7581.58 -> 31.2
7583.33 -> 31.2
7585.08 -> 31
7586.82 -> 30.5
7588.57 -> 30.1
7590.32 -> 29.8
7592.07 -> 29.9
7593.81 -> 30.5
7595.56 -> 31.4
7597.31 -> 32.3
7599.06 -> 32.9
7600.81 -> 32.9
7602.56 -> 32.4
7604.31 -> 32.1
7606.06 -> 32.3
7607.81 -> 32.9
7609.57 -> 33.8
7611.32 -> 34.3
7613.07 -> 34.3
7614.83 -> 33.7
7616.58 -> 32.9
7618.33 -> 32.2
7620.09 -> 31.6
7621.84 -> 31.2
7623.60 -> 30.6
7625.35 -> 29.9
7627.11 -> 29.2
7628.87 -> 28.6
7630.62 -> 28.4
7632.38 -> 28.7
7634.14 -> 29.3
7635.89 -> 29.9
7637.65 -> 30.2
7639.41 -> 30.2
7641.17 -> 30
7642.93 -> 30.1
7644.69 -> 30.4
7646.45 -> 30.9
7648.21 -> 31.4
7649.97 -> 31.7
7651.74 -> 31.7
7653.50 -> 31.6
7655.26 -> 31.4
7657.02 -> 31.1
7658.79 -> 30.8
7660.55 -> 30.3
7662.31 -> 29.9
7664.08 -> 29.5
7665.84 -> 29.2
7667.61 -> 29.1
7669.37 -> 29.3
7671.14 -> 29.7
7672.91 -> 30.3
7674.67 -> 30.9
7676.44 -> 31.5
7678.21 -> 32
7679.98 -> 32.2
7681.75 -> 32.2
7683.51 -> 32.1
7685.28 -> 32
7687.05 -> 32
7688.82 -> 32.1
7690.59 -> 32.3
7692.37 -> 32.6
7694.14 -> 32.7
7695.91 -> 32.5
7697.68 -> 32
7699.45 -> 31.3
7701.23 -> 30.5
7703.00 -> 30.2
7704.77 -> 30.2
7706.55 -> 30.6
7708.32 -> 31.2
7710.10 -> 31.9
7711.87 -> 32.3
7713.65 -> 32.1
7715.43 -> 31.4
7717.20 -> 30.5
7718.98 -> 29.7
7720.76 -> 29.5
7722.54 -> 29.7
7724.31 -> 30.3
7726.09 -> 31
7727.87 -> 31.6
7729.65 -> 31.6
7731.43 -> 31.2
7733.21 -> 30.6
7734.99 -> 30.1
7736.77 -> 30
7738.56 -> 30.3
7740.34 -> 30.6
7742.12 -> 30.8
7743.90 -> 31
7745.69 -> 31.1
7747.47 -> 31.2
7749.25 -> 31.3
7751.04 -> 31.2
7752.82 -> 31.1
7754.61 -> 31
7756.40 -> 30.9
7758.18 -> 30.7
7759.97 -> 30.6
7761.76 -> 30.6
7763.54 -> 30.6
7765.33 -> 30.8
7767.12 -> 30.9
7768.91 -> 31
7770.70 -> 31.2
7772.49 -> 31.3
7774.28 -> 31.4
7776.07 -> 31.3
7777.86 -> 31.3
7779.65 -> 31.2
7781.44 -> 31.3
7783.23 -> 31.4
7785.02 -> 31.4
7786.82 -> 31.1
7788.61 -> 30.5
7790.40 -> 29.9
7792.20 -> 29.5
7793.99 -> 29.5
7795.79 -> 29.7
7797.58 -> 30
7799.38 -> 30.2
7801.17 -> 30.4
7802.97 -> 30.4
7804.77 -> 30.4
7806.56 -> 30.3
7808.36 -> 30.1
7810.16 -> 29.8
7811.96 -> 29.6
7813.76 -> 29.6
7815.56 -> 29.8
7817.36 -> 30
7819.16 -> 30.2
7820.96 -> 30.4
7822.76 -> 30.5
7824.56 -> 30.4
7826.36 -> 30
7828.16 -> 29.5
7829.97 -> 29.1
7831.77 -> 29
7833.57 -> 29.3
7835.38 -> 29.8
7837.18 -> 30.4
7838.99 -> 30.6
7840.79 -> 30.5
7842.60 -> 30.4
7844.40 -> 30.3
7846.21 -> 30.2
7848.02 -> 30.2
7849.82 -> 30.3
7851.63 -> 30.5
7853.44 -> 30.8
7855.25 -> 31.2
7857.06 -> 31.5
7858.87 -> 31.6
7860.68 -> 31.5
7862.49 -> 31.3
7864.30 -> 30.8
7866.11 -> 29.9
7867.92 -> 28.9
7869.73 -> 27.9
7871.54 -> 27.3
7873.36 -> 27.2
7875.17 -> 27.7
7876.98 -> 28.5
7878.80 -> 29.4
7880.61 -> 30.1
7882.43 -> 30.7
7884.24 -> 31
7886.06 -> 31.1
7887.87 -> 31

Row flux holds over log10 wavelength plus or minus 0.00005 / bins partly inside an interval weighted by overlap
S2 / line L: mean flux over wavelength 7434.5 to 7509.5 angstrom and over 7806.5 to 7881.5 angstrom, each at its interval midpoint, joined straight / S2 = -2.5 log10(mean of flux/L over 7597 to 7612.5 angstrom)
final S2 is -0.07 mag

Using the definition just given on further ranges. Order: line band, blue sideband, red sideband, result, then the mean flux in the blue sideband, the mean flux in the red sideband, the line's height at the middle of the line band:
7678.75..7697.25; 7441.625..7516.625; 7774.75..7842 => -0.06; 31.2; 30.2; 30.6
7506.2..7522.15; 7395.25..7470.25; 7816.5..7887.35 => 0.00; 31.4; 30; 31.1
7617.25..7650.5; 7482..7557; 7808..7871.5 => 0.02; 31.1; 30.1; 30.8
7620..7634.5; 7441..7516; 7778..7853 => 0.04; 31.2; 30.2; 30.8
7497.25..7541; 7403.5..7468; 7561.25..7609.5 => 0.00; 31.6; 31.5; 31.6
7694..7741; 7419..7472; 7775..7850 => -0.02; 31.2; 30.2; 30.5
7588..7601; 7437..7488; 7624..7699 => 0.00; 31.7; 30.8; 31.1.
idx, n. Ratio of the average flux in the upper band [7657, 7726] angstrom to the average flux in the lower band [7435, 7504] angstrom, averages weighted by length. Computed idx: 0.99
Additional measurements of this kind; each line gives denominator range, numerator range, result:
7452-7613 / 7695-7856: 0.97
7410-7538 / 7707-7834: 0.97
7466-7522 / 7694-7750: 0.99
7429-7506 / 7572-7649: 1.00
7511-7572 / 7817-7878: 0.95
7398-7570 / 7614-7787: 0.98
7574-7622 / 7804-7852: 0.94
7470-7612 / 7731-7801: 0.98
